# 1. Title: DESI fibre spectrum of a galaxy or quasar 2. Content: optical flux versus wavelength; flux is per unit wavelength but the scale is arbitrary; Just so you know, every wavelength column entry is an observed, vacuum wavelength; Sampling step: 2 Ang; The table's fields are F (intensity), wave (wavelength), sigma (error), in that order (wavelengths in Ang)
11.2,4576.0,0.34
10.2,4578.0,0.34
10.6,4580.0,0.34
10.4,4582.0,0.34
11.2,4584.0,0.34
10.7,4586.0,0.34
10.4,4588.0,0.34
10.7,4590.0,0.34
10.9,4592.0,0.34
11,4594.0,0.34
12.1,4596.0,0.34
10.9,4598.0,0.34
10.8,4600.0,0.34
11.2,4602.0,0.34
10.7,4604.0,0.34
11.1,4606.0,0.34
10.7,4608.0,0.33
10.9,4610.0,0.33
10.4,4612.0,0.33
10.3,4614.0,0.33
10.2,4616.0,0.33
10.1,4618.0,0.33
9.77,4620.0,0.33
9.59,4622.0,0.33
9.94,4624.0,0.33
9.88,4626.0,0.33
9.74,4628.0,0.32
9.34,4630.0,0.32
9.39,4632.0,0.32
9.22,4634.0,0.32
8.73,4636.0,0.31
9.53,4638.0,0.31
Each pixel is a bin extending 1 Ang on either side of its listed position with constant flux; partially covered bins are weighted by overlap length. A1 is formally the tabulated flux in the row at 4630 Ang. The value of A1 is 9.34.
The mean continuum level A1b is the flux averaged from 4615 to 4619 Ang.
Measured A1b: 10.1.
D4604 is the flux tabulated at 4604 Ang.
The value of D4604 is 10.7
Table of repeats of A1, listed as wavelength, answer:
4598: 10.9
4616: 10.2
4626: 9.88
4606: 11.1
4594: 11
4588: 10.4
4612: 10.4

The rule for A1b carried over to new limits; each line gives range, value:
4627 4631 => 9.54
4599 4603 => 11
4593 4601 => 11.2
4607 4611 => 10.8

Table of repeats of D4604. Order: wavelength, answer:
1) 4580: 10.6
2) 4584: 11.2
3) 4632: 9.39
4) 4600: 10.8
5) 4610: 10.9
